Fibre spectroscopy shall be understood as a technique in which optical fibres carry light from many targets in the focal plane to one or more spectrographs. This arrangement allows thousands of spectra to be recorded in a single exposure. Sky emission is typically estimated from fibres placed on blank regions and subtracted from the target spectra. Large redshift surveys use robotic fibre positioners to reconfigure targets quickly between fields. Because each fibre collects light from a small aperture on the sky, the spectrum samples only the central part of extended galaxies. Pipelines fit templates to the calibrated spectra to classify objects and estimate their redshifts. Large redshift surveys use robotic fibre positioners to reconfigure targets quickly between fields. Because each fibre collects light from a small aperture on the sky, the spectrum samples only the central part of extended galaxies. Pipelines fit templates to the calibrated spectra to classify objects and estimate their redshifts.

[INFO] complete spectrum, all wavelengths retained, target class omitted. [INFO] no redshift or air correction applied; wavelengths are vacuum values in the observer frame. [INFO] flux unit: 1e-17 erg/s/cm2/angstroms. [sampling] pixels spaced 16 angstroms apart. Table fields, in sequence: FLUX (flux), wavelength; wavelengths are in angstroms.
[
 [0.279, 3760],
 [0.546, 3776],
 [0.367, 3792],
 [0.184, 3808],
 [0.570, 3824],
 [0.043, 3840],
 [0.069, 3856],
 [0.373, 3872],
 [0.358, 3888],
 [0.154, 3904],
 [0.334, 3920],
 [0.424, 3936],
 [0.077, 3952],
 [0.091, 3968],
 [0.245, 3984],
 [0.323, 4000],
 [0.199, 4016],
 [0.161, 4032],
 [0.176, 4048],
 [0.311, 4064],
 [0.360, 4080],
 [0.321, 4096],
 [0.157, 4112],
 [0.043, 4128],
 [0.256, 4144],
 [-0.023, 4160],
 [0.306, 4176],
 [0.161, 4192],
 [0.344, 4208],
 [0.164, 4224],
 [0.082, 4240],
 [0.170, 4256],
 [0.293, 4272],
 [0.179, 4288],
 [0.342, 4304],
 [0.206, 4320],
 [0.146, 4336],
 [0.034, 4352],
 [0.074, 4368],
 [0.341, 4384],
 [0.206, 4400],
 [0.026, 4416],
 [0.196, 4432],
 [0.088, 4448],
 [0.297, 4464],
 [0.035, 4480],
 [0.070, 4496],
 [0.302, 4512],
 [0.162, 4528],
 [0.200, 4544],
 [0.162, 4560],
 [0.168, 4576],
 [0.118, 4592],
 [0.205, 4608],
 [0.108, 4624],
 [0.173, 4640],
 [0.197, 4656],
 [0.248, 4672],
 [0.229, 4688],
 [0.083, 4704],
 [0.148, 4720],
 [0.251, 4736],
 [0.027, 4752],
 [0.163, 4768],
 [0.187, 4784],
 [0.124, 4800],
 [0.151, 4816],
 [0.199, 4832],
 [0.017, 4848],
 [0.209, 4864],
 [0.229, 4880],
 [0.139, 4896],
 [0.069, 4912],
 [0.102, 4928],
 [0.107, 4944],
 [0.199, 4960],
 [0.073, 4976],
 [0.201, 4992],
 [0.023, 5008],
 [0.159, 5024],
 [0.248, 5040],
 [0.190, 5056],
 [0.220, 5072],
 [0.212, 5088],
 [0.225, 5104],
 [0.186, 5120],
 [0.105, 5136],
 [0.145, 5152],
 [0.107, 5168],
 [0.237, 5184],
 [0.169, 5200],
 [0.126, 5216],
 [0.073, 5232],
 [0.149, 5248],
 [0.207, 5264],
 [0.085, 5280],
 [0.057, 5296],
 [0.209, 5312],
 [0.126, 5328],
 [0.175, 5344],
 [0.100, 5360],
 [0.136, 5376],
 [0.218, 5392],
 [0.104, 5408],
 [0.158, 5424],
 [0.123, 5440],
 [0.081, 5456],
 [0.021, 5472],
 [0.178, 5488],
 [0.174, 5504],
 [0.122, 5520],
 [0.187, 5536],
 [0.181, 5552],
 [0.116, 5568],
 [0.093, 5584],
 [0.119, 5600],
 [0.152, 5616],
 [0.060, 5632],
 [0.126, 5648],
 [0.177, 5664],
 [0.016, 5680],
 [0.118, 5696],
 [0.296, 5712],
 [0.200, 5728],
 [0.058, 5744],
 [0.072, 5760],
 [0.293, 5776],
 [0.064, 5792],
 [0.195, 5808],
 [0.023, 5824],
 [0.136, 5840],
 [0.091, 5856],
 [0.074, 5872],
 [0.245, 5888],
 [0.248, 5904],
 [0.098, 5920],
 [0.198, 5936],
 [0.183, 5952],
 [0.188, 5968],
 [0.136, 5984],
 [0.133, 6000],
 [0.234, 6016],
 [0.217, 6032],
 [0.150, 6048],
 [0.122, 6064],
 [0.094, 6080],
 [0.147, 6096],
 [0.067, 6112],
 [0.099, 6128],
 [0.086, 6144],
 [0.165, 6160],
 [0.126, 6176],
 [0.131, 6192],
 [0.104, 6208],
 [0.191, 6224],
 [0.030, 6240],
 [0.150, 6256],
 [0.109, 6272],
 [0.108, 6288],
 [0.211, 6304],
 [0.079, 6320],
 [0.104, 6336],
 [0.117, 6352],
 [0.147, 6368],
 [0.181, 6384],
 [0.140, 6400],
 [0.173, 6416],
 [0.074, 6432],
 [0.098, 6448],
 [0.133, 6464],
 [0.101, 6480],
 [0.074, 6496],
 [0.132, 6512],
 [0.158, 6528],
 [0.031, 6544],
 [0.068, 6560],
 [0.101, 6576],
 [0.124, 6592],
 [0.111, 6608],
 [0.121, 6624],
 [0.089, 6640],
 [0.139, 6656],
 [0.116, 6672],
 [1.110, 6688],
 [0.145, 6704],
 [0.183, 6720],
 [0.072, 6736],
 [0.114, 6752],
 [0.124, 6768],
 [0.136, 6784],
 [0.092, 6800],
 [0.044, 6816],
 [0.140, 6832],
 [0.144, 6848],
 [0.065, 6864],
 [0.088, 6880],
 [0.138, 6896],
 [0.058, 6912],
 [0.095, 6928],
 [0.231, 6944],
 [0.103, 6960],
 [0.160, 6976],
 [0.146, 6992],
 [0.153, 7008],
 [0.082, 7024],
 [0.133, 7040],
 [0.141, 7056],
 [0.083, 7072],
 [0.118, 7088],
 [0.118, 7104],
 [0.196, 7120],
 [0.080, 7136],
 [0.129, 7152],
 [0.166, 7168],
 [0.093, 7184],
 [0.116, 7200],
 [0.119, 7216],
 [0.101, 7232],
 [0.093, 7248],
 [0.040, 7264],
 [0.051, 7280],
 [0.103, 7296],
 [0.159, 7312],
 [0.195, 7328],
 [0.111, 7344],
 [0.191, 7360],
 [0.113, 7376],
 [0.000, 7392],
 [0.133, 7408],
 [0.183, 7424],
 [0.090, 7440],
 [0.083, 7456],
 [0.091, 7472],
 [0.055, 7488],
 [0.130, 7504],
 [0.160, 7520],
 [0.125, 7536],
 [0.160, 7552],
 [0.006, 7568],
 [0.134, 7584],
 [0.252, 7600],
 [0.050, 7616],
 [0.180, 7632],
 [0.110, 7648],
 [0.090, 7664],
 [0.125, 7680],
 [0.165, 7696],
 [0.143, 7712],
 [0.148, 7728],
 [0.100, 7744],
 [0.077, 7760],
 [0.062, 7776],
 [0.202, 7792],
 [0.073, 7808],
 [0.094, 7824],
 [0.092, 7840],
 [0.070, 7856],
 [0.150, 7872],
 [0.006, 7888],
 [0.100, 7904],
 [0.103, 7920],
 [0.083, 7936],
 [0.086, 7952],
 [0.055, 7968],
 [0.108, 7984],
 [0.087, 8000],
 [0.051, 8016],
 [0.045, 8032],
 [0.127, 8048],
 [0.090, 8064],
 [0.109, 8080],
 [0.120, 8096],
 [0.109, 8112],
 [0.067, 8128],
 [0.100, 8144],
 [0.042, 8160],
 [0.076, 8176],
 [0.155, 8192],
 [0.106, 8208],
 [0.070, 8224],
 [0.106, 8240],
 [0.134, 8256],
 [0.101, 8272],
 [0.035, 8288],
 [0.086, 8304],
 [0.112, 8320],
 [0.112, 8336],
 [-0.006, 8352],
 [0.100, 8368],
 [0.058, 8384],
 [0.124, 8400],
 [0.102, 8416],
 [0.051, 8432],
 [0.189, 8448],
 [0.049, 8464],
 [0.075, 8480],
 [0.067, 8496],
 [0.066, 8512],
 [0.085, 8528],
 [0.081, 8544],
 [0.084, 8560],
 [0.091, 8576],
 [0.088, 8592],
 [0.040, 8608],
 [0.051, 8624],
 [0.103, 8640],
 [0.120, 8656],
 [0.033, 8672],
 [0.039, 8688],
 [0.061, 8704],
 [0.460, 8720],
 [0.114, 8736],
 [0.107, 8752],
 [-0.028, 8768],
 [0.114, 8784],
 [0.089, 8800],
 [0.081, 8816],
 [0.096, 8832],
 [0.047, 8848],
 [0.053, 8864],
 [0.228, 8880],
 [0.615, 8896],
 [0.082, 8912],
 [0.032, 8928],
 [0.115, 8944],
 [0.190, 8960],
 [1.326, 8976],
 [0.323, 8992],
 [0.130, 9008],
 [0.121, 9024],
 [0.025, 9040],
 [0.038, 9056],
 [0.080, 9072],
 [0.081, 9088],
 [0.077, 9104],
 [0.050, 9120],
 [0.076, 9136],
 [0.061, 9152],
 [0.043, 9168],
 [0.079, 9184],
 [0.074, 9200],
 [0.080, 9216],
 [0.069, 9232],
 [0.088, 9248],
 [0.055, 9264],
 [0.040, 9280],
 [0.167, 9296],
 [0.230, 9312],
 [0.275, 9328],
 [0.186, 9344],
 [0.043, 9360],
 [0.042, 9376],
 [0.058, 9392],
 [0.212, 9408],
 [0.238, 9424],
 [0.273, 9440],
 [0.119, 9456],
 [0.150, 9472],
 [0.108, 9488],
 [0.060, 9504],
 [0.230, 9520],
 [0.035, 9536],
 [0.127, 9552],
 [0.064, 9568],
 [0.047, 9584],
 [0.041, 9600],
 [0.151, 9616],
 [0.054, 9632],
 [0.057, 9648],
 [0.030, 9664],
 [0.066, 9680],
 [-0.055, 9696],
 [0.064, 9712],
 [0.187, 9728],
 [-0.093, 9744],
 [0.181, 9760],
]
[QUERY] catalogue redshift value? 0.79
